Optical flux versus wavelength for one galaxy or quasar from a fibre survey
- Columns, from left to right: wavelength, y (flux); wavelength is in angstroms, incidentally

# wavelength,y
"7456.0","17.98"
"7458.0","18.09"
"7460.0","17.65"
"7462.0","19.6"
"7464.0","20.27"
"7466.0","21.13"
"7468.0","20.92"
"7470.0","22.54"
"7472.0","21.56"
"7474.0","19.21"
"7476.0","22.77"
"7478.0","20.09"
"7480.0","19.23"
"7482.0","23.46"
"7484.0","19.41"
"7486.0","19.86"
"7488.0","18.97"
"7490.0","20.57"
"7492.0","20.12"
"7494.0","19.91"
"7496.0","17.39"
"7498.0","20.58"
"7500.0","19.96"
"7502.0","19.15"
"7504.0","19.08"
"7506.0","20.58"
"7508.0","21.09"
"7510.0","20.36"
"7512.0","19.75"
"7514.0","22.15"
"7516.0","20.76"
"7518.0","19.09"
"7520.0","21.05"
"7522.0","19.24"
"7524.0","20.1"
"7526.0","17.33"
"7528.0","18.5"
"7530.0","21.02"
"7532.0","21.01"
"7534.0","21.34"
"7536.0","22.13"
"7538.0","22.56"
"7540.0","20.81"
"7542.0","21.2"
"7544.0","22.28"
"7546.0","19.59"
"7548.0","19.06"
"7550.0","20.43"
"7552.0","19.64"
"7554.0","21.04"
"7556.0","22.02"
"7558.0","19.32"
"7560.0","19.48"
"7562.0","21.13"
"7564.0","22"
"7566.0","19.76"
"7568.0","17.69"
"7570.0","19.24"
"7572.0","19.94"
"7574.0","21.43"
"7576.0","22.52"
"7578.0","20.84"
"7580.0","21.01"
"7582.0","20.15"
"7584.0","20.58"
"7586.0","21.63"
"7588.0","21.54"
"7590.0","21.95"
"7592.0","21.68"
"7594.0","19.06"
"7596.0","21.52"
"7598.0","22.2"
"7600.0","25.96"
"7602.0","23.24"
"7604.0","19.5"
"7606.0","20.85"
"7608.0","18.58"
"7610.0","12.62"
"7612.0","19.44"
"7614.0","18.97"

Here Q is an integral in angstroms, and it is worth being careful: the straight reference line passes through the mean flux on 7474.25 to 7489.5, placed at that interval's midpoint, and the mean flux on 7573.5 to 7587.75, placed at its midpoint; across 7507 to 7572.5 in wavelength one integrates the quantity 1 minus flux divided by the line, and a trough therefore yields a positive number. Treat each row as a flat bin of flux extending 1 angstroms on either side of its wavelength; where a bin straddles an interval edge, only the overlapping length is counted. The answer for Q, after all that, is 1.6 angstroms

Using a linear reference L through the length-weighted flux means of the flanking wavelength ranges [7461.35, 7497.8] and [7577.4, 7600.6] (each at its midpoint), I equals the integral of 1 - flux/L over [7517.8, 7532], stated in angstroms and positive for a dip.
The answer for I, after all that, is 0.8 angstroms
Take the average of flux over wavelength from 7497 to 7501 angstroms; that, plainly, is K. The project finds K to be 20.3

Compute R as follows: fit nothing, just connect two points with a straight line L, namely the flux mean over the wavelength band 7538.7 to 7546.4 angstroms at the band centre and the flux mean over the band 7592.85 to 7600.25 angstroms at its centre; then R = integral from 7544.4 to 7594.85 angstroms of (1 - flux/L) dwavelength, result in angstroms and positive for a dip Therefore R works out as 2.2 angstroms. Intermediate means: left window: 21.1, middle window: 20.5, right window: 21.8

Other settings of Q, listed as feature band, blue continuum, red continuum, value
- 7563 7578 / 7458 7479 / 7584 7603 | 0.9 angstroms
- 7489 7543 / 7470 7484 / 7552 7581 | 1.4 angstroms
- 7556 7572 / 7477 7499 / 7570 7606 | 0.8 angstroms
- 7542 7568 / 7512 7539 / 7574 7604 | 0.7 angstroms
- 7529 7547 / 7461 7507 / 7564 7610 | -0.7 angstroms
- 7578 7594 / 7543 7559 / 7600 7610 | -0.6 angstroms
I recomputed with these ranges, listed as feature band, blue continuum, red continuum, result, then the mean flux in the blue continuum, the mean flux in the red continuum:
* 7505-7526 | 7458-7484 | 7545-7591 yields 0.27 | 20.6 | 20.5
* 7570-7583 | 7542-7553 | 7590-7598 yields -0.04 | 20.3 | 21.1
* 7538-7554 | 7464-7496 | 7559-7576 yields -0.23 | 20.5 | 20.2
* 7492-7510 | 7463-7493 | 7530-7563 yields 0.82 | 20.7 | 20.8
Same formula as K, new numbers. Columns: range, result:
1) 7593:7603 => 22.4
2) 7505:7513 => 20.4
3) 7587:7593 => 21.7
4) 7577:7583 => 20.7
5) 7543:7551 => 20.3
